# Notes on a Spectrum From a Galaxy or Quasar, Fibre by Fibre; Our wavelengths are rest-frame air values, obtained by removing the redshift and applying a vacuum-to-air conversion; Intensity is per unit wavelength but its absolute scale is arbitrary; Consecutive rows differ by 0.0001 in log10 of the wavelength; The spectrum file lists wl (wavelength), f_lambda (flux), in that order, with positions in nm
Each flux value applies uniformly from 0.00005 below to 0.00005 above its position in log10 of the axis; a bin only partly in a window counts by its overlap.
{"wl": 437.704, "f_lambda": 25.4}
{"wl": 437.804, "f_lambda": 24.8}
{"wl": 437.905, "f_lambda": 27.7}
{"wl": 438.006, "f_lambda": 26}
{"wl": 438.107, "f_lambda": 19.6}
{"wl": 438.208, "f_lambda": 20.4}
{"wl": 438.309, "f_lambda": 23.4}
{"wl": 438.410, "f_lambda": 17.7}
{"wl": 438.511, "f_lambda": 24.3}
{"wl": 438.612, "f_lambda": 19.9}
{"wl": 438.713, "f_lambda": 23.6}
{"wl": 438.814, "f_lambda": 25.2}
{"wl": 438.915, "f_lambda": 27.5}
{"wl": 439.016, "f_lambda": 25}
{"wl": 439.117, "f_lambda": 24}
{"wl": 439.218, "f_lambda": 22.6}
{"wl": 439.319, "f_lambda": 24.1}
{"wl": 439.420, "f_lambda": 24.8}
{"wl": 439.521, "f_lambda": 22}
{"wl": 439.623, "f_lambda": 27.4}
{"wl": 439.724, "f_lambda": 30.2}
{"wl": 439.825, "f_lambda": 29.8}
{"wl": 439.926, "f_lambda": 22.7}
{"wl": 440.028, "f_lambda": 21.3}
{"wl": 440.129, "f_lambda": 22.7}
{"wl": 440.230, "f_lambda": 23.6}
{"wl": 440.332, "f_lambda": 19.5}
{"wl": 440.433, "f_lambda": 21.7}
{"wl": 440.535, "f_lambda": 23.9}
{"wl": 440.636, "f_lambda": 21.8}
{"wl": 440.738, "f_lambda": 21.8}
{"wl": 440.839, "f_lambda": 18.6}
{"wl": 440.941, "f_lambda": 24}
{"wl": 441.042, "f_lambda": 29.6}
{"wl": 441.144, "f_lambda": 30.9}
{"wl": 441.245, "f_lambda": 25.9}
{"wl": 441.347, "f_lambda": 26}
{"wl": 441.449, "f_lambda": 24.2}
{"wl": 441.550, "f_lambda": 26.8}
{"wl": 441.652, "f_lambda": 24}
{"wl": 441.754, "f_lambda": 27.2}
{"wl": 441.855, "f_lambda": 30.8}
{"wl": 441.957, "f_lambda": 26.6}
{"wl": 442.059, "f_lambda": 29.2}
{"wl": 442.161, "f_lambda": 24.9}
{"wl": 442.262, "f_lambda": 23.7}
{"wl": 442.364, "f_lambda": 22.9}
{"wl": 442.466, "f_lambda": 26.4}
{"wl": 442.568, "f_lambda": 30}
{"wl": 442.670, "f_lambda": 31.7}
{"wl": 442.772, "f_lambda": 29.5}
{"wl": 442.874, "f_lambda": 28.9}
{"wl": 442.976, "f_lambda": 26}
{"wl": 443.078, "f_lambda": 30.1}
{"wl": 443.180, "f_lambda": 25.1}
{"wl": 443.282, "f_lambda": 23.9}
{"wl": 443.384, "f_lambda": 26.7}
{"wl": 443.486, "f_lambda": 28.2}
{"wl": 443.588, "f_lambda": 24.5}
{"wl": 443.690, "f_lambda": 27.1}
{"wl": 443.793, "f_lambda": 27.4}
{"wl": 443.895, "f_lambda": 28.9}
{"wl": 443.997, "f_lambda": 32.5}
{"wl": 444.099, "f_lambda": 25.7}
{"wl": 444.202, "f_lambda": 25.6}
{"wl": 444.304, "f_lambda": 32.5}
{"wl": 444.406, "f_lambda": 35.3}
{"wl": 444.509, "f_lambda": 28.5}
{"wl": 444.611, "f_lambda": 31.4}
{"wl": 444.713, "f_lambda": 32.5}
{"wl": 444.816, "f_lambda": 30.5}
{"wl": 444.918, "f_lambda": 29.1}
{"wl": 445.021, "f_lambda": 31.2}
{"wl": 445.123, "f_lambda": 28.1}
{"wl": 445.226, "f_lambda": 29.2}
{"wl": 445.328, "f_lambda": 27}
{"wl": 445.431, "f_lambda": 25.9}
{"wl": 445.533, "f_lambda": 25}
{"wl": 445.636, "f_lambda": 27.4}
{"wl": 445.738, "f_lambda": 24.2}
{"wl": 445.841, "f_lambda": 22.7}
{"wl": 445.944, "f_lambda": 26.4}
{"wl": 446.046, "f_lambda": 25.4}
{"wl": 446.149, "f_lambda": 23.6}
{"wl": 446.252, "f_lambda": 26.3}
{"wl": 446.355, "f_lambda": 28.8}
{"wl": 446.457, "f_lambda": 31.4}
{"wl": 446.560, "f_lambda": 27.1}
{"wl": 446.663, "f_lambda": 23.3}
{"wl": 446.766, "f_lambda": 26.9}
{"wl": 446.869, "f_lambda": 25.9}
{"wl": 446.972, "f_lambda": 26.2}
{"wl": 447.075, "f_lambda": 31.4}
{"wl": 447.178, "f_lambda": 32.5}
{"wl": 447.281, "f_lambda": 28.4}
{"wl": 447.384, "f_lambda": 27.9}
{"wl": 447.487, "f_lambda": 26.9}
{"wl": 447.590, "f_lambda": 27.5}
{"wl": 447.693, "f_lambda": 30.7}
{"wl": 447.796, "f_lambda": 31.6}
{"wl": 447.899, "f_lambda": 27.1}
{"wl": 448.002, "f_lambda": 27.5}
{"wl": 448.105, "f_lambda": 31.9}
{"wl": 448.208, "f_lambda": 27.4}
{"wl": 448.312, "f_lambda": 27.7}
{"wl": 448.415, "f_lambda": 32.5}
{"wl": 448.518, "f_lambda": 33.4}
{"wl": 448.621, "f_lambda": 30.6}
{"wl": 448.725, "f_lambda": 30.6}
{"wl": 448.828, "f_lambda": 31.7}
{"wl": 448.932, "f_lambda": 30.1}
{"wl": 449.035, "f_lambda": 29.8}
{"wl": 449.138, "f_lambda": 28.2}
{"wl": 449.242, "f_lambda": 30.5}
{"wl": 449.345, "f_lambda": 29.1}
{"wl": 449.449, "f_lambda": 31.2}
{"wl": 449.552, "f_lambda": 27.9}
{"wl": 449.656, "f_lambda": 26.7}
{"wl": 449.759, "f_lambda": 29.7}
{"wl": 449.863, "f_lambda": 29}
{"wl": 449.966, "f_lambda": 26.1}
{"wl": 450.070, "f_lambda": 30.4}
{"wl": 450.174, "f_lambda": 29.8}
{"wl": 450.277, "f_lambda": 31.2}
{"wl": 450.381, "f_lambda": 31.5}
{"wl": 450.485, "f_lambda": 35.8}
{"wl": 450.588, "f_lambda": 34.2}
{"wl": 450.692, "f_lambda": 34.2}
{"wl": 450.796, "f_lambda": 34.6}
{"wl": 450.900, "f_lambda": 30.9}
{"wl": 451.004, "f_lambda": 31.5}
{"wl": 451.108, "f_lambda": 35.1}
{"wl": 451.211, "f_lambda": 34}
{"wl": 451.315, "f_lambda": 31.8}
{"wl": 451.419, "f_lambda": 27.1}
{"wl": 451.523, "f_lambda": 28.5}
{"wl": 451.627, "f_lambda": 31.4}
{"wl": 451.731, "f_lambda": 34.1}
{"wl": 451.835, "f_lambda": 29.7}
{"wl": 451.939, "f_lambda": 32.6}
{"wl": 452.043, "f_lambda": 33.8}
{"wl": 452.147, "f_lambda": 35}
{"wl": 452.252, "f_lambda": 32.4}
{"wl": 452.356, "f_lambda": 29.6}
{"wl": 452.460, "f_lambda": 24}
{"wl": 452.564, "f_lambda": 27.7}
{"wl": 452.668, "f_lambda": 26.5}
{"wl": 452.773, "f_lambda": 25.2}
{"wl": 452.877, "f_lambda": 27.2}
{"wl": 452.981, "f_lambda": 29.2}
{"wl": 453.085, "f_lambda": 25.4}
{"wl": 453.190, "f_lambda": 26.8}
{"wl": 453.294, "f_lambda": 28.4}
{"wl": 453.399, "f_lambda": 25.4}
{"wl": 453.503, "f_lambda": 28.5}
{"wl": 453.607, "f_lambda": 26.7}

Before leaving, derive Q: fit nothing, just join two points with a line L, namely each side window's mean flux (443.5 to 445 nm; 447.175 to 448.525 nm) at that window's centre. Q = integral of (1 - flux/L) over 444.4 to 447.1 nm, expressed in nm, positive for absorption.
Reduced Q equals 0.16 nm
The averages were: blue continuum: 29.4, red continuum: 29.3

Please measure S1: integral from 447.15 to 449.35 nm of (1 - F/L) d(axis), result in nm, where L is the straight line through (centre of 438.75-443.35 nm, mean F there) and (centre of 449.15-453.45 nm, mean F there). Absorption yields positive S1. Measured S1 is -0.07 nm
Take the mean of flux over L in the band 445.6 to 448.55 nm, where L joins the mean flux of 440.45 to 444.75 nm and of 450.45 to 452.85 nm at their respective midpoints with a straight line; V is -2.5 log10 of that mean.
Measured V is 0.05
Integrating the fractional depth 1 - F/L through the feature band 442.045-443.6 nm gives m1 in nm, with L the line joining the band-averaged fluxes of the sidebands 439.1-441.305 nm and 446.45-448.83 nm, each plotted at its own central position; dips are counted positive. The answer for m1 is -0.07 nm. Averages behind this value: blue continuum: 24.2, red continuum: 29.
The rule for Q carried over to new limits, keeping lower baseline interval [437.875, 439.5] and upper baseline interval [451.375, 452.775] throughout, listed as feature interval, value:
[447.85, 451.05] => -0.19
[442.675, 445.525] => -0.27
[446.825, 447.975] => -0.04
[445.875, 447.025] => 0.03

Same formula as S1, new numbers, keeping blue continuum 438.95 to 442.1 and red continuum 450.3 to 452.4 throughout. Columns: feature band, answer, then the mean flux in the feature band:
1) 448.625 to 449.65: 0.035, 29.8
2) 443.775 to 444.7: -0.083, 30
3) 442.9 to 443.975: -0.002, 27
